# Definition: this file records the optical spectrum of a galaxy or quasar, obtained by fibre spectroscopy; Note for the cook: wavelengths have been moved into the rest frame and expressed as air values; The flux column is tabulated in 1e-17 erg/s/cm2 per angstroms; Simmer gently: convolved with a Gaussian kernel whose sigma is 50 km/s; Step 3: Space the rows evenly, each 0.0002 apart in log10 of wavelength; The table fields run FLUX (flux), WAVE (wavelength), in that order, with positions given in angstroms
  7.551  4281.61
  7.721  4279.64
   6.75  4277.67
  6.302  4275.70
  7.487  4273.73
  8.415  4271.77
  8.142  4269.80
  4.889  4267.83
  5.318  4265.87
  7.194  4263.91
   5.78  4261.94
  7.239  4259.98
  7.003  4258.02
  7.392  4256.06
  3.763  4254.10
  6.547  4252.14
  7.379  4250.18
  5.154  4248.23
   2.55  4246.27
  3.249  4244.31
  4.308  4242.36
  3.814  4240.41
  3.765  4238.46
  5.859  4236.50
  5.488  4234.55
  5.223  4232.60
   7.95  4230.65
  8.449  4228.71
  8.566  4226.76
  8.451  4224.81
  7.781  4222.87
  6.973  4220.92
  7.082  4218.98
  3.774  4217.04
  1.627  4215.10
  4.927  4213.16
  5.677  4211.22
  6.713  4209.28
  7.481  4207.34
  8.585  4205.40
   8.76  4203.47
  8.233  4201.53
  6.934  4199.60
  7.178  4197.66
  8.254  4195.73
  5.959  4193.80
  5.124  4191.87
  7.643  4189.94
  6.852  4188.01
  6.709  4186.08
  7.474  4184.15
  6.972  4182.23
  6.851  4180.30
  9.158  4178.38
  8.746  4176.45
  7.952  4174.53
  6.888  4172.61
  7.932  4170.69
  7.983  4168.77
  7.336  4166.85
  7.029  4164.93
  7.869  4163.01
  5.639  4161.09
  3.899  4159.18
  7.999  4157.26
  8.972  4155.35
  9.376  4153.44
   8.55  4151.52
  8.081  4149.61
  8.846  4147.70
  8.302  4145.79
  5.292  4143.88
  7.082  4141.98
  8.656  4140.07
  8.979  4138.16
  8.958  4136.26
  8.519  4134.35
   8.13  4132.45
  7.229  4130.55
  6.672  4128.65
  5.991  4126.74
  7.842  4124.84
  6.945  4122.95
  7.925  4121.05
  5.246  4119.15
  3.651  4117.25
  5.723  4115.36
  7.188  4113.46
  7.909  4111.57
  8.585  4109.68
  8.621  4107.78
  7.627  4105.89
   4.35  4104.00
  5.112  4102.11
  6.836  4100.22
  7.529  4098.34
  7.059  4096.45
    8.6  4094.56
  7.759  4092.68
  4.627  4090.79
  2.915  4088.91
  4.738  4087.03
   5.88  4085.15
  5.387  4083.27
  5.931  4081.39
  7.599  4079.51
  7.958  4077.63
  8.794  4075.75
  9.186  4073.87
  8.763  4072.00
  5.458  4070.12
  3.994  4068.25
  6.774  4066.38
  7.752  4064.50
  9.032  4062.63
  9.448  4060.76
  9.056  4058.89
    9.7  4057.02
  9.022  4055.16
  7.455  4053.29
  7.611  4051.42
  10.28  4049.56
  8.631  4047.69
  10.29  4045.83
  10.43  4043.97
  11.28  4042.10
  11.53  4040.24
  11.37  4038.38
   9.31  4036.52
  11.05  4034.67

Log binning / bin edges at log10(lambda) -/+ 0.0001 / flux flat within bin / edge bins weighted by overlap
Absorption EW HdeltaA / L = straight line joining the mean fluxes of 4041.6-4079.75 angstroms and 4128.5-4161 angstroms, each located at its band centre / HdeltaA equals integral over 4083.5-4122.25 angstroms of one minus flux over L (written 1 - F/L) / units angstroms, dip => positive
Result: 8.4 angstroms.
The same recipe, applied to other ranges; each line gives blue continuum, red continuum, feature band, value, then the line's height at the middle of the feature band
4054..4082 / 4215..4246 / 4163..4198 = -4.8 angstroms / 6.46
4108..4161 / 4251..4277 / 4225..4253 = 4.5 angstroms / 6.74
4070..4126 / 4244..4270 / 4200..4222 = -1.0 angstroms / 6.09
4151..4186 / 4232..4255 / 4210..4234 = -3.8 angstroms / 5.56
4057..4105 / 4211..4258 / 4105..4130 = -1.2 angstroms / 6.59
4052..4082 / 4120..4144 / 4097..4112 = 1.3 angstroms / 7.74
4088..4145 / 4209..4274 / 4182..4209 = -4.1 angstroms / 6.33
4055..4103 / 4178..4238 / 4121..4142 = -2.4 angstroms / 6.97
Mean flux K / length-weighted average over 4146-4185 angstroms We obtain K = 7.69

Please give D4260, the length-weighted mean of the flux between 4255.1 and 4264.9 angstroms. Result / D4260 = 6.92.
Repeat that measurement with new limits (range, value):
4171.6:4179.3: 8.18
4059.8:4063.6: 9.23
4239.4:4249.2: 3.81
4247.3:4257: 6.05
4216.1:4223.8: 6.41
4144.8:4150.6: 8.39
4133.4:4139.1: 8.82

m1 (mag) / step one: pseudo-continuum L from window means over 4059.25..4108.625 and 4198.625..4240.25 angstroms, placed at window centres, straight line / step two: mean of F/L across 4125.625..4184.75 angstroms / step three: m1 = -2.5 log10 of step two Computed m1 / -0.15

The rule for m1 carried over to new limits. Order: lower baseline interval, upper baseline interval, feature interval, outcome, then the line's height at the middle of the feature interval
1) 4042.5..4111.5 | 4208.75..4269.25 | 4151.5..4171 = -0.13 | 6.62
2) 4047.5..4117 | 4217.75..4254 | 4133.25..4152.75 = -0.21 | 6.72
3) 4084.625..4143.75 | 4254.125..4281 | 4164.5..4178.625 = -0.15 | 6.83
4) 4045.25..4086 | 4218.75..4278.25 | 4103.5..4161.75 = -0.01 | 7.29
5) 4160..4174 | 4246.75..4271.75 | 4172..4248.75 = 0.06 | 6.8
